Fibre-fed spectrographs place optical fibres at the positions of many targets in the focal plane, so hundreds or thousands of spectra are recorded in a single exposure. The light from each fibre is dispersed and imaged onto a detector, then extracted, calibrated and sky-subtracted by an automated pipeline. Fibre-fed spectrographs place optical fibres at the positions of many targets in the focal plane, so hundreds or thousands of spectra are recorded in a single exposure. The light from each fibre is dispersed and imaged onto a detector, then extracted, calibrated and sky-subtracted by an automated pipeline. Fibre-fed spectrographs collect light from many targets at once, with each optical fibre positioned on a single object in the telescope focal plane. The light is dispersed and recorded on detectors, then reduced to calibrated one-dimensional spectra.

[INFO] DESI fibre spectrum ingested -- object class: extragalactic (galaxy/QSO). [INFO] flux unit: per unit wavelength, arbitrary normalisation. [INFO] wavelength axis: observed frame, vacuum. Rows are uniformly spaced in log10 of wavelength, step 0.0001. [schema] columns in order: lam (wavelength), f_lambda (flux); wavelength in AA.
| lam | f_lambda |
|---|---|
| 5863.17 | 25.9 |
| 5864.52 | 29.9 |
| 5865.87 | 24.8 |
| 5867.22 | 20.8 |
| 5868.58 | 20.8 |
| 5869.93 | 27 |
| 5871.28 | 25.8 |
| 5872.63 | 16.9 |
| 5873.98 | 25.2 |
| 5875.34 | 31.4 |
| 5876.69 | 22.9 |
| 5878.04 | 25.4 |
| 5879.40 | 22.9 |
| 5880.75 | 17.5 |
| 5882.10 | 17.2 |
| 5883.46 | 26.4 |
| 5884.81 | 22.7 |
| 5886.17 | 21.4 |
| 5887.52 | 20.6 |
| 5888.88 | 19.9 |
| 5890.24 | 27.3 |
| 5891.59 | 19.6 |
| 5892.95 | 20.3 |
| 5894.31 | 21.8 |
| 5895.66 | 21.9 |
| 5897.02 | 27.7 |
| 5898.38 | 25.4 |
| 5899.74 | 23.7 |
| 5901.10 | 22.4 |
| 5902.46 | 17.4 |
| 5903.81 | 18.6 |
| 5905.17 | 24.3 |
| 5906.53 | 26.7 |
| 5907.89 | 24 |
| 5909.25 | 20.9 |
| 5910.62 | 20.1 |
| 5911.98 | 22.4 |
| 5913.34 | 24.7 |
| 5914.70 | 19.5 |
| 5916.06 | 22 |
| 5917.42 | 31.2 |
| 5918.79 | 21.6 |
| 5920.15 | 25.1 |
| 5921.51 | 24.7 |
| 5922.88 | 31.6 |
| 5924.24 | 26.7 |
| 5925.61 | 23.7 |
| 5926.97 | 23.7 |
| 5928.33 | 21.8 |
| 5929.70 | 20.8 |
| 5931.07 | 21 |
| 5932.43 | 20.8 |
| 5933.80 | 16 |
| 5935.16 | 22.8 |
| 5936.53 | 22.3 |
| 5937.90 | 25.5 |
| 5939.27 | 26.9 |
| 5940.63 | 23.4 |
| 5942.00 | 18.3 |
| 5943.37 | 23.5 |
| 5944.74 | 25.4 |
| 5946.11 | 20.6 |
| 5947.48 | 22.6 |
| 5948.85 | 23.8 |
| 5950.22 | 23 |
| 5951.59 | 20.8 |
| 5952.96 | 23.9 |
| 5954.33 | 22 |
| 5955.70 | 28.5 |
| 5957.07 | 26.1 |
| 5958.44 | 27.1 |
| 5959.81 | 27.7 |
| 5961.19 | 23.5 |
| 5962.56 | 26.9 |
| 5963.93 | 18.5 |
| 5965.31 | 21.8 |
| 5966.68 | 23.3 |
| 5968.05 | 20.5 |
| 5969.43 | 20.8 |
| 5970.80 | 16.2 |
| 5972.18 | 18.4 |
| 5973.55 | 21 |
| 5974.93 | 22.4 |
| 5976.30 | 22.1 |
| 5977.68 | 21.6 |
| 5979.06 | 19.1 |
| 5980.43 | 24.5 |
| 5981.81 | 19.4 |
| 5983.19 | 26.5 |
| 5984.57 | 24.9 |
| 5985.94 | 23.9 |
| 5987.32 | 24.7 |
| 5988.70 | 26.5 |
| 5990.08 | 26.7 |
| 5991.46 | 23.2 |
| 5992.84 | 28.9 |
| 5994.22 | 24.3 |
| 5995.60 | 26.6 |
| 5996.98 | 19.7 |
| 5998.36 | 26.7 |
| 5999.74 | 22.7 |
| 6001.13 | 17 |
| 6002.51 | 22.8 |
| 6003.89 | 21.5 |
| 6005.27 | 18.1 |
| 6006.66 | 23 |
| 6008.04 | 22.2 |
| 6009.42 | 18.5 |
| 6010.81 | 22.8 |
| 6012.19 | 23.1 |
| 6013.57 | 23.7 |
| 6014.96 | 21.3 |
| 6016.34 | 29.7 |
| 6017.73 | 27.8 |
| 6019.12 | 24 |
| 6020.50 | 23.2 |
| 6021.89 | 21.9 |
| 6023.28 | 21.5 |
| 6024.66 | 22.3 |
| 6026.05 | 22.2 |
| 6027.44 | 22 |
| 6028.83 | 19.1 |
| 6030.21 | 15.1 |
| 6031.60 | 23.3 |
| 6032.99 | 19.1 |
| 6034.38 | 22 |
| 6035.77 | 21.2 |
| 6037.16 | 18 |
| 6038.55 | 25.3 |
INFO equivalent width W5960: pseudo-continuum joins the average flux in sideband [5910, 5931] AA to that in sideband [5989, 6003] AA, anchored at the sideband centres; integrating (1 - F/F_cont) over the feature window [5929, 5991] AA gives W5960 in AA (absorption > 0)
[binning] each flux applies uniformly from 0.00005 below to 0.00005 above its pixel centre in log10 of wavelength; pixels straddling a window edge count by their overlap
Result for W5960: 2.9 AA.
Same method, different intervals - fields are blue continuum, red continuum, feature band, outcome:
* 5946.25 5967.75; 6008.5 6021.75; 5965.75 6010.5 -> 2.5 AA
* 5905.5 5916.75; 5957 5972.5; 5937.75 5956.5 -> -0.7 AA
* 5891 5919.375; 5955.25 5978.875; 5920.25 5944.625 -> -0.6 AA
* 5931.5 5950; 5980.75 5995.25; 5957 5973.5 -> 0.9 AA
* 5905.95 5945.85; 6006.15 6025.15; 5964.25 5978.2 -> 1.5 AA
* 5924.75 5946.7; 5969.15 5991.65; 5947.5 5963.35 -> -1.6 AA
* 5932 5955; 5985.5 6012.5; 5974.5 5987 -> 0.1 AA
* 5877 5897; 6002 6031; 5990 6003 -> -0.9 AA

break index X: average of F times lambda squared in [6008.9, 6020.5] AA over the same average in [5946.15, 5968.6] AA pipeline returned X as 1.03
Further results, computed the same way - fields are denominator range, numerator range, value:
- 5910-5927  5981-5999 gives 1.04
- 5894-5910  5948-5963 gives 1.10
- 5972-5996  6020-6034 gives 0.90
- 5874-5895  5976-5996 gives 1.11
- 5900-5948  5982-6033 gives 1.03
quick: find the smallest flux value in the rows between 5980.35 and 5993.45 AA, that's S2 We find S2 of 19.4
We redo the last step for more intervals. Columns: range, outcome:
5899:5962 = 16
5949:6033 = 15.1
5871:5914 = 16.9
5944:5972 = 16.2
